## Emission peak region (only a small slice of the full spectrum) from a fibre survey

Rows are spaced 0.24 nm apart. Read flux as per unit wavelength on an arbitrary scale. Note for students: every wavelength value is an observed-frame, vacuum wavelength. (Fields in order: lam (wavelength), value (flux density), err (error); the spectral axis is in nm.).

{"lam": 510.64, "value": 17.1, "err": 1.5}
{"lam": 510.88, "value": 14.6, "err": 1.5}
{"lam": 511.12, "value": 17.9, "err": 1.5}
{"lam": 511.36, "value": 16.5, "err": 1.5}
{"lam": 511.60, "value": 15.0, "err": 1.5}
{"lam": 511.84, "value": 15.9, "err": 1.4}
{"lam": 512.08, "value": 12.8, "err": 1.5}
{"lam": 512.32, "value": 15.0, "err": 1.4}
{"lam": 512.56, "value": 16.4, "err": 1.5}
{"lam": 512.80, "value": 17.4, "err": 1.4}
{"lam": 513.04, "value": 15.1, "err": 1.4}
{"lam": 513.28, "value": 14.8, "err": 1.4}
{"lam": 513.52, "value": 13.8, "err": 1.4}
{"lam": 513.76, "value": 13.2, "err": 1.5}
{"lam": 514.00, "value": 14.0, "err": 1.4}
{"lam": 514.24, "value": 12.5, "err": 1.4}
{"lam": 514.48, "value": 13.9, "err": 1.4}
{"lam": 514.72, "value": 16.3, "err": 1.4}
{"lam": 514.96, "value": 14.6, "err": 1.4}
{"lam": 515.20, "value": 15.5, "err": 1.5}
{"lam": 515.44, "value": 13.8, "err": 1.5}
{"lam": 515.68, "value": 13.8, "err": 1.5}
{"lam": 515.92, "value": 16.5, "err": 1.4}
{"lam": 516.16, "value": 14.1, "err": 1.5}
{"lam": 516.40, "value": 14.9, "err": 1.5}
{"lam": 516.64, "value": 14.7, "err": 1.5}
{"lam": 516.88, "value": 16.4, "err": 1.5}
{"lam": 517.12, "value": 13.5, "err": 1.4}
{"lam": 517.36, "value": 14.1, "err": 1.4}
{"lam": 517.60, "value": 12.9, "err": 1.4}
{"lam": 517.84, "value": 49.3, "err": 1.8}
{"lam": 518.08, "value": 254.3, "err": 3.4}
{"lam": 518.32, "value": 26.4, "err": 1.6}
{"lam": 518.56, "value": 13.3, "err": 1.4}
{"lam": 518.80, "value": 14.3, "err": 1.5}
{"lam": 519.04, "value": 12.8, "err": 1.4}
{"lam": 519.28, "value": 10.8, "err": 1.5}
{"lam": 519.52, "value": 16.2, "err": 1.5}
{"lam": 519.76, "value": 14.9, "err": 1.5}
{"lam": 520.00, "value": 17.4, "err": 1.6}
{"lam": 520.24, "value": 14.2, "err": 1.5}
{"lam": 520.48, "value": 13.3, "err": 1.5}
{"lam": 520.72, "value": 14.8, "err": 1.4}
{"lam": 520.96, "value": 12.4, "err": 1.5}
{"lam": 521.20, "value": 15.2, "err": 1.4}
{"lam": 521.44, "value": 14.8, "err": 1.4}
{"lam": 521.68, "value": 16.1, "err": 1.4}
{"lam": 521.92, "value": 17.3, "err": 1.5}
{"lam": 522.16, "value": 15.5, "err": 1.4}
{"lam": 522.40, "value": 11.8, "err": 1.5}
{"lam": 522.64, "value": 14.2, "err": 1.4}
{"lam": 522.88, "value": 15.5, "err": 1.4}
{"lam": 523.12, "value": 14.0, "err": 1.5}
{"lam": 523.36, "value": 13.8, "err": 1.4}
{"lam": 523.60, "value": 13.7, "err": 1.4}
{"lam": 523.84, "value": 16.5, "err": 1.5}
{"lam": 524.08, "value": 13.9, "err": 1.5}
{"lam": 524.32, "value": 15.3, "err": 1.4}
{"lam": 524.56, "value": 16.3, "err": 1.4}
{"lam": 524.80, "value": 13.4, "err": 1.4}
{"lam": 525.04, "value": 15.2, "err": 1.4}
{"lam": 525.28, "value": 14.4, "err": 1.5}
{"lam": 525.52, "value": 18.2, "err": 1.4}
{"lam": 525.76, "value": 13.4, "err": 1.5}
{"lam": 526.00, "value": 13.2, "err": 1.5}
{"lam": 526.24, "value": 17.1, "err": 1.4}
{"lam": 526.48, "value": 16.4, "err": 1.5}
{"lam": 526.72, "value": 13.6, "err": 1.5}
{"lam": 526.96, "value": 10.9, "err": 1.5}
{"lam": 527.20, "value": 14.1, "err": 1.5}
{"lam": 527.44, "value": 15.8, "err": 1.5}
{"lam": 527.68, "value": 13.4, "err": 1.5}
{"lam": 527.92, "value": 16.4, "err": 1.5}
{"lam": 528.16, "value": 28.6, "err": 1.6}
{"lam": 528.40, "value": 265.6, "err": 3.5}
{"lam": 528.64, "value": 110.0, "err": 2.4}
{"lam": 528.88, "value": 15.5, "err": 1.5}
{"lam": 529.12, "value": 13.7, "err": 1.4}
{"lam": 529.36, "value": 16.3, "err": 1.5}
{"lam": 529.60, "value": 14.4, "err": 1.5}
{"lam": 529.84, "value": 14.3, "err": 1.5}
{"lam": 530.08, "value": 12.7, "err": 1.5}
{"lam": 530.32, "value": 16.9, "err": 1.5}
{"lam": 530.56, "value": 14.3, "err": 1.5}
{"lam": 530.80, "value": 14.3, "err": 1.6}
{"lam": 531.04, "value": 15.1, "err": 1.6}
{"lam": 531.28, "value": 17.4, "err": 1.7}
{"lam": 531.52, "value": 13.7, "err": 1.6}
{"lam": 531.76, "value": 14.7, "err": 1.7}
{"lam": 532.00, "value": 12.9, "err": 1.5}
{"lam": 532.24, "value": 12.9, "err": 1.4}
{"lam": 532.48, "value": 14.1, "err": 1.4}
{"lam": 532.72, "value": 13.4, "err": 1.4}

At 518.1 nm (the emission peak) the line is H-beta 4861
